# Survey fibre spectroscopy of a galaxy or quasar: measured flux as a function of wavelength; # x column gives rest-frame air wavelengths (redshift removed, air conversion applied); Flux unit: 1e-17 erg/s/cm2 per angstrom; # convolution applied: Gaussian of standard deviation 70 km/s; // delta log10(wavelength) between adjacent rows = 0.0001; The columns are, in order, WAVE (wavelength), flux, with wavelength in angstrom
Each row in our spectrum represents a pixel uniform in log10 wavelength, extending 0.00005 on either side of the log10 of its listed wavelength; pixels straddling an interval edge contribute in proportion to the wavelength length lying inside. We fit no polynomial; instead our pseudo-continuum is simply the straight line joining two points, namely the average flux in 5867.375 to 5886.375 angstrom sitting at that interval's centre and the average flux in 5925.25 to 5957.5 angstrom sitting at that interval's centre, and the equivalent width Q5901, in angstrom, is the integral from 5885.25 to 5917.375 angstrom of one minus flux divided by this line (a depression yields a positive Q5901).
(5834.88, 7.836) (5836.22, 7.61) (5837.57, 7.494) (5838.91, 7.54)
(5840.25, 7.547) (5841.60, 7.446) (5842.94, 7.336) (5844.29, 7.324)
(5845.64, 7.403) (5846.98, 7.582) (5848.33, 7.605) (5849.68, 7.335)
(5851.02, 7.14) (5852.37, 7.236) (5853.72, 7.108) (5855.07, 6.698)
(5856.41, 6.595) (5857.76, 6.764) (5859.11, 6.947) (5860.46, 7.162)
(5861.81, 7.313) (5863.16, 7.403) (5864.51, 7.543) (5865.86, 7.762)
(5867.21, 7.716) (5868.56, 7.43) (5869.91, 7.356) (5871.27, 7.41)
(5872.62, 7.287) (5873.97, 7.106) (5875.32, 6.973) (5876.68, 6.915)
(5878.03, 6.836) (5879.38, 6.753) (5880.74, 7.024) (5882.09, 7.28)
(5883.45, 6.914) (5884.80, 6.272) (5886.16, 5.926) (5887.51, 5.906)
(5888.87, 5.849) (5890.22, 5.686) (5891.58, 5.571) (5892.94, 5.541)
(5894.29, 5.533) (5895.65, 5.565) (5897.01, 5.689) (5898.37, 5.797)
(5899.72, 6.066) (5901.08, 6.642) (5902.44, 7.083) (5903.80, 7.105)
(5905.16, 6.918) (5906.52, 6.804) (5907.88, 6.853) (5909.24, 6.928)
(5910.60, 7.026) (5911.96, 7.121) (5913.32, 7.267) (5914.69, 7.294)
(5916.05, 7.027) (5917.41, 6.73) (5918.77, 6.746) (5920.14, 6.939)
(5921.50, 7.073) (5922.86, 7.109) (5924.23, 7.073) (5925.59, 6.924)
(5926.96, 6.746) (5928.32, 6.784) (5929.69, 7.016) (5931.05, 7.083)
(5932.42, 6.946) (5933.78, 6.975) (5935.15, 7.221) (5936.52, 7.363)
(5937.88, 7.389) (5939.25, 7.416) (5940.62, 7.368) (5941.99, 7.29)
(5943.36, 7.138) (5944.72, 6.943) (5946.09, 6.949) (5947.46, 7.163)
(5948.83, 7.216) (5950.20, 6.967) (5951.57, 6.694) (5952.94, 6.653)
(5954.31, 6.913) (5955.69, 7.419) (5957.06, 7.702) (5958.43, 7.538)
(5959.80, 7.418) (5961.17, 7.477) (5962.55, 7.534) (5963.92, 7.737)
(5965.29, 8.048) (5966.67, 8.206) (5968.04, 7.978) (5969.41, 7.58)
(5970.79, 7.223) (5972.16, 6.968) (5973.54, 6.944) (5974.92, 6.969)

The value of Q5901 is 2.9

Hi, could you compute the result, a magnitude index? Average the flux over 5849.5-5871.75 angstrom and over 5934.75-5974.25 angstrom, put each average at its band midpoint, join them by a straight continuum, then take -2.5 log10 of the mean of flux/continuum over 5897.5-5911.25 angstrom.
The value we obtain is 0.09 mag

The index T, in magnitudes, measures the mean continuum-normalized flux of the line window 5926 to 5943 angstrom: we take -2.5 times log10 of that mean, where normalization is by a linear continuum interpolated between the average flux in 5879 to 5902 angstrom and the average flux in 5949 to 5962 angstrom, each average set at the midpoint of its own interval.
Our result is -0.04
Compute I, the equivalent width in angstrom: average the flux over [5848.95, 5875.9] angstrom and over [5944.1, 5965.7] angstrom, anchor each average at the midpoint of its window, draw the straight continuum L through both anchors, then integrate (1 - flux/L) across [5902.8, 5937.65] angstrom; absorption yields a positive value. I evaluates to 1.1 angstrom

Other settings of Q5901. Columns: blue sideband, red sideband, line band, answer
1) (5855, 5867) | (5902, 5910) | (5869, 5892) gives 1.3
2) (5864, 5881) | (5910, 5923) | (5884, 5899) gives 2.9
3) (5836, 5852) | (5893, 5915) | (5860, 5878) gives -0.6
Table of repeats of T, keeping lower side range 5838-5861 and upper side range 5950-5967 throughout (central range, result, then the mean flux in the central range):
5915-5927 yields 0.059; 6.95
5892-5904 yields 0.202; 6.06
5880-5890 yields 0.137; 6.42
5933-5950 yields 0.027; 7.2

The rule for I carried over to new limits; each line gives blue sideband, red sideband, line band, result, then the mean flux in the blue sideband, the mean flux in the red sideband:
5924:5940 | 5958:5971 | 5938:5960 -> 0.7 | 7.08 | 7.69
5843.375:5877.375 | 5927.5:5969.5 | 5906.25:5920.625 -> 0.6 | 7.24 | 7.29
